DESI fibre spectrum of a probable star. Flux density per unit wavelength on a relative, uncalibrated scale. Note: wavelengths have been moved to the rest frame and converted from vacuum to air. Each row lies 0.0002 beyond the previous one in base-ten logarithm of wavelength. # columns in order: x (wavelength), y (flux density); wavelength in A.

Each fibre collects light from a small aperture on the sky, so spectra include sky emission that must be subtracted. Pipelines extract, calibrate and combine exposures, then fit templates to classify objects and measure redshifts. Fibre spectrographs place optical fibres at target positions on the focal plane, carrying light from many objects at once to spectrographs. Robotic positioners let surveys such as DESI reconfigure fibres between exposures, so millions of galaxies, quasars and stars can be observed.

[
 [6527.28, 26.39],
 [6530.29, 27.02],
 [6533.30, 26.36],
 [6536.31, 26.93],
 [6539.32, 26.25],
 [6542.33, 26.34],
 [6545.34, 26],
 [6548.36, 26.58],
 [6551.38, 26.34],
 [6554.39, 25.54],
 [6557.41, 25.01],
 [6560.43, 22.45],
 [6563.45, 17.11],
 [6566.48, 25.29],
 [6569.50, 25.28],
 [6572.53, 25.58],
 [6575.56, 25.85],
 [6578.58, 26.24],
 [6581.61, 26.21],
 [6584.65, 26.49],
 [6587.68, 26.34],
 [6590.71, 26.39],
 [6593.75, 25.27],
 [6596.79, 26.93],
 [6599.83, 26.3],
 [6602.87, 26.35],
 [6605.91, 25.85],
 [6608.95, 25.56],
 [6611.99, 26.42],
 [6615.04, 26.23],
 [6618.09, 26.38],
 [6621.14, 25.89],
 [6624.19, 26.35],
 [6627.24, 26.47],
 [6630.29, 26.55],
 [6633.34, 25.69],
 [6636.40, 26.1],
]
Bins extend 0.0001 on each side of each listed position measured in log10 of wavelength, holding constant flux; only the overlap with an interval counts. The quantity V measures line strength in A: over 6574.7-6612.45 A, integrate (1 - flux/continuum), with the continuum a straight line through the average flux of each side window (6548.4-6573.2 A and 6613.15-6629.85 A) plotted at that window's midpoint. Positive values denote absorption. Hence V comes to -1.29 A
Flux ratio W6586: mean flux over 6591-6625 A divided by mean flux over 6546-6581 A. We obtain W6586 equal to 1.1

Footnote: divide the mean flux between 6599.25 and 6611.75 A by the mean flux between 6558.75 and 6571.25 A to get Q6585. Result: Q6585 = 1.2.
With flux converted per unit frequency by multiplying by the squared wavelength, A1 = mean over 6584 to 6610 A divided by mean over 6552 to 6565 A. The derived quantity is 1.16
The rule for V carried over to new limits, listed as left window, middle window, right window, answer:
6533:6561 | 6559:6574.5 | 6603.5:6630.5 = 1.6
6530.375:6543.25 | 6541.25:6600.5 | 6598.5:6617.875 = 2.2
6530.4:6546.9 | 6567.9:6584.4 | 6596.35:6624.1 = 0.3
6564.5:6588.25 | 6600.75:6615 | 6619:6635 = 0.0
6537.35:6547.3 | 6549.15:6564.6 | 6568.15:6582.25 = 1.5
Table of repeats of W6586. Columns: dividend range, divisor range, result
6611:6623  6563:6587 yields 1.04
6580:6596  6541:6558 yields 1.01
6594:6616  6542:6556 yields 1.00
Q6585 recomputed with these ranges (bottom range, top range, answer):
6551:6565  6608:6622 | 1.13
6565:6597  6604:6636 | 1.01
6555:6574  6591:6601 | 1.11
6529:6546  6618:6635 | 0.99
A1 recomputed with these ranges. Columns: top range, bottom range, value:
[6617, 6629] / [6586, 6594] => 1.02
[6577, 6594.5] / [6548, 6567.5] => 1.11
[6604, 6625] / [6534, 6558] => 1.02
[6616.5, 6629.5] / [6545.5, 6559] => 1.04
